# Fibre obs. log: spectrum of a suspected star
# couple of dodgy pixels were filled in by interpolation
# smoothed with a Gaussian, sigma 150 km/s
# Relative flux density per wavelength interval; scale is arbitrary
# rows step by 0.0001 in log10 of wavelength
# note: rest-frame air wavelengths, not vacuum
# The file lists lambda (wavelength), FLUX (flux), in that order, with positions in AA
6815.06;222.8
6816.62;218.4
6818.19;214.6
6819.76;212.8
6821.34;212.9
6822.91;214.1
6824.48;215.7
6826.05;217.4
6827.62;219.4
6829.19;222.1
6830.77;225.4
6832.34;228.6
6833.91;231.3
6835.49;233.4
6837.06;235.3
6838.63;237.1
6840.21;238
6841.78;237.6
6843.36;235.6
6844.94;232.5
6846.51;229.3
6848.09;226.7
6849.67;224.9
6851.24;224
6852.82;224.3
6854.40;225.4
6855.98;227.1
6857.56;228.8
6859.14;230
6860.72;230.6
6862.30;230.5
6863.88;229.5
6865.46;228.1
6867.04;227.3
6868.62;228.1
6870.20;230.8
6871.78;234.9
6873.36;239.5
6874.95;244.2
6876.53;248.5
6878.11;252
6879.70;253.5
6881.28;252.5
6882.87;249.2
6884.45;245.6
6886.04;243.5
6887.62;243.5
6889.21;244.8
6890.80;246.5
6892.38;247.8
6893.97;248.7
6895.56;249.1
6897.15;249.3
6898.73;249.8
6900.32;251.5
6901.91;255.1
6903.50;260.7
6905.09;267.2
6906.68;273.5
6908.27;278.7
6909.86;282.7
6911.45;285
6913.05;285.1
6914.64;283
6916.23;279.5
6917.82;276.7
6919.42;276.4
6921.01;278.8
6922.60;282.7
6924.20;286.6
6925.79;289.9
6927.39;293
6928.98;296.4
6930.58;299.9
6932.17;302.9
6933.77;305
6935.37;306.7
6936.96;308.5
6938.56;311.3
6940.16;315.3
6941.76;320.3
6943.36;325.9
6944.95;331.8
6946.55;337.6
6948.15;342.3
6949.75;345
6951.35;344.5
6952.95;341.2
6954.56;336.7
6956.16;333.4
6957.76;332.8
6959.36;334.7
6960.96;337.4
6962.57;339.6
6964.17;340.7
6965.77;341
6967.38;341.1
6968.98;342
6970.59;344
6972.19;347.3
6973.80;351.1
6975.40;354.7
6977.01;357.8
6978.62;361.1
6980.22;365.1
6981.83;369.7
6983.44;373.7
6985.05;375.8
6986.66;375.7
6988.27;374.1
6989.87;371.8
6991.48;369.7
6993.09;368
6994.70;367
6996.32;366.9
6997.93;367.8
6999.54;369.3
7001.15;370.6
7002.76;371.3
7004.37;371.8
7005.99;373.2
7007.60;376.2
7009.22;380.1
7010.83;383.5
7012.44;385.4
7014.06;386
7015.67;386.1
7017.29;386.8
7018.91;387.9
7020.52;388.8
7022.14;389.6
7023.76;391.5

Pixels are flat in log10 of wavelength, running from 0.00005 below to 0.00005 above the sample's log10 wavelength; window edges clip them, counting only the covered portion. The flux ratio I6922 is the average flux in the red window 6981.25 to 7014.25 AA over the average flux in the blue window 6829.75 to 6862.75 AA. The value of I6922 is 1.6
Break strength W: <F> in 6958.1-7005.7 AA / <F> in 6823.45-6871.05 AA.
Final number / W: 1.57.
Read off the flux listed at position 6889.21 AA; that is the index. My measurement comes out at 244.8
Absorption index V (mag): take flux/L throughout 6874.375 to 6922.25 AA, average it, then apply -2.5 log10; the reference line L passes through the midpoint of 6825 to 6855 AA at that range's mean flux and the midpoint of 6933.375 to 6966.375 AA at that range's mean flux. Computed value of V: 0.09 mag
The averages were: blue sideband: 229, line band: 260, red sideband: 330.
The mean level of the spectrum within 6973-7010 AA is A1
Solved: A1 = 369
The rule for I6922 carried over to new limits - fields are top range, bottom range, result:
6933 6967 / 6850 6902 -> 1.38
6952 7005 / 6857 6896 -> 1.48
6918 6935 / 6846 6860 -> 1.28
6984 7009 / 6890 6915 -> 1.41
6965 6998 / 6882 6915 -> 1.40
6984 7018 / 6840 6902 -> 1.57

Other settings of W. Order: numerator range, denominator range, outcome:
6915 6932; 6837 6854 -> 1.24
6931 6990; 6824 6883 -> 1.47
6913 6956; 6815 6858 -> 1.37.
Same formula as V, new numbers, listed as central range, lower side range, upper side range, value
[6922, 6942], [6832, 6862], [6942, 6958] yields 0.06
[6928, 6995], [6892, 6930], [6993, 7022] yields -0.05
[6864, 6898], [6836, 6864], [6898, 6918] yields 0.04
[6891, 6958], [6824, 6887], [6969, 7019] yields 0.03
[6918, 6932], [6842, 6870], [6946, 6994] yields 0.06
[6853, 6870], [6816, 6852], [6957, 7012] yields 0.10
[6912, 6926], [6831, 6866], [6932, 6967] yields 0.07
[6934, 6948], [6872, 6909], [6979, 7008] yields -0.03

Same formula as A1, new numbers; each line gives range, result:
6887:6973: 300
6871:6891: 246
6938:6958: 332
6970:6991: 364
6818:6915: 240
